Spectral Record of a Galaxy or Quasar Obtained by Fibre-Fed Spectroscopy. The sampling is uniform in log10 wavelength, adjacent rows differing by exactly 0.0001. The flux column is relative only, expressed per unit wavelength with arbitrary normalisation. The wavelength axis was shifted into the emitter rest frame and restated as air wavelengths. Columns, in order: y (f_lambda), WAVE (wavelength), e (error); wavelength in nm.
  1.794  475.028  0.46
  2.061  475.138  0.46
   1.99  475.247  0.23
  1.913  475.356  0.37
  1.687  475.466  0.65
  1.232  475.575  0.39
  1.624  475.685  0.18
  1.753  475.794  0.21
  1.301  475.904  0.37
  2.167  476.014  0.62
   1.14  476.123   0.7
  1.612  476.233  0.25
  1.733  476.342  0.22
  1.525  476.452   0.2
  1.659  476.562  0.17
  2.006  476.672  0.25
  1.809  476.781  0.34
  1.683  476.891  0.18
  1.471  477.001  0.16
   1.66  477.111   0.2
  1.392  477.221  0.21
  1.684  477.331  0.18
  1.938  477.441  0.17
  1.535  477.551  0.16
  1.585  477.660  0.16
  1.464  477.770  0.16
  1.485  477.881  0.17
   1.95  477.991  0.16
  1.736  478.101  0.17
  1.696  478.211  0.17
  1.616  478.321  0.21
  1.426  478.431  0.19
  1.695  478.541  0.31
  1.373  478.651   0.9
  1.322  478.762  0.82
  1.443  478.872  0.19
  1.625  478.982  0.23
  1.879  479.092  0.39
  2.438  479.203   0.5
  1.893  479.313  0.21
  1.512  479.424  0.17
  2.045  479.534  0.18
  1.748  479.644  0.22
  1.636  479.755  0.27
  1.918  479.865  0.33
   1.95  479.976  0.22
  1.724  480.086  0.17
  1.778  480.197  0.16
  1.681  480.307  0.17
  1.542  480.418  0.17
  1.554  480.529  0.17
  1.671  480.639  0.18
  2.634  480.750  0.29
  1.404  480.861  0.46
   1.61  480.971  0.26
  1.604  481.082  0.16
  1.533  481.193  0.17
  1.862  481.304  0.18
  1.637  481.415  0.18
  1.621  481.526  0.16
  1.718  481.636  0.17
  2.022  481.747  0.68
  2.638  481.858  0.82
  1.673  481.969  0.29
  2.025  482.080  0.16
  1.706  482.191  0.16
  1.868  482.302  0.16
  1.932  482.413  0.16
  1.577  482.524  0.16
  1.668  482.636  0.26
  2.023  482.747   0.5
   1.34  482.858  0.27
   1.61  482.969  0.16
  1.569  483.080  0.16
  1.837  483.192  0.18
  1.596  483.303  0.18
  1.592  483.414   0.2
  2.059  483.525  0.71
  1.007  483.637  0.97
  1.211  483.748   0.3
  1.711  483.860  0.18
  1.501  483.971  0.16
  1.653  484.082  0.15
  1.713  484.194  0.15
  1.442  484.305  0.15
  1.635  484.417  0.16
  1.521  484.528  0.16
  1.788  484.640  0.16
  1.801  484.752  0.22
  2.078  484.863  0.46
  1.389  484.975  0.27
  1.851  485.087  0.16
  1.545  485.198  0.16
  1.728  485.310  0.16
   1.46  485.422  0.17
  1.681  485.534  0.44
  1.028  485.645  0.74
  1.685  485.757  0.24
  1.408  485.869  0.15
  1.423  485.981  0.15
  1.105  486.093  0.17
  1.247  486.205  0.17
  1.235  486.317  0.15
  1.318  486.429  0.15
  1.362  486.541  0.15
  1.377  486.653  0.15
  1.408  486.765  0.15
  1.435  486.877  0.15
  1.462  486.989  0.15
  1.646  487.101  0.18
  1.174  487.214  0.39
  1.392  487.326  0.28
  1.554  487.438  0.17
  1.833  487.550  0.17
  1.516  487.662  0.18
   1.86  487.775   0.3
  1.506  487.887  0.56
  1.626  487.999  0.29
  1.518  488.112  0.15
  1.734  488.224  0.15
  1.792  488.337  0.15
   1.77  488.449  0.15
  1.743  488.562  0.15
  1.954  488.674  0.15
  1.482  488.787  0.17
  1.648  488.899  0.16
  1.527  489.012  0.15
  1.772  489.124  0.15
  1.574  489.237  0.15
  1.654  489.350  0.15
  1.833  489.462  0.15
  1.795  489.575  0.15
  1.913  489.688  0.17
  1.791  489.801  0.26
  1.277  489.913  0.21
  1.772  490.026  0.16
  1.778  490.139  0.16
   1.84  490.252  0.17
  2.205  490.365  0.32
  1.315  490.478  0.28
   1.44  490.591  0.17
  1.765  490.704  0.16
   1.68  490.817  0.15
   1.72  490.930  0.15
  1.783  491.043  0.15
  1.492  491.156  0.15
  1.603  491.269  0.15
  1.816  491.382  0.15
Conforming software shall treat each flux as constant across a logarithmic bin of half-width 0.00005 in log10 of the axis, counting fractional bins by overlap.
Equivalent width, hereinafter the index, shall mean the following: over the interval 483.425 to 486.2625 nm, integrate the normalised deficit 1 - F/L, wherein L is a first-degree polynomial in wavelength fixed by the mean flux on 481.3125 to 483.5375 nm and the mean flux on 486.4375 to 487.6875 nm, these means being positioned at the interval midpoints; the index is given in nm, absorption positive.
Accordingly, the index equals 0.121 nm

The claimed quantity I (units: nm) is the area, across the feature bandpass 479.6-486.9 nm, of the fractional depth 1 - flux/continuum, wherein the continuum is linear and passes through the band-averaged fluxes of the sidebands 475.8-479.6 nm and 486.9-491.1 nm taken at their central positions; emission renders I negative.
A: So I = 0.10 nm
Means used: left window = 1.66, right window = 1.66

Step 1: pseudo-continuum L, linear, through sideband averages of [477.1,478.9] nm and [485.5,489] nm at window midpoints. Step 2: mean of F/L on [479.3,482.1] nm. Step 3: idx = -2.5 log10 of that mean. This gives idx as -0.14 mag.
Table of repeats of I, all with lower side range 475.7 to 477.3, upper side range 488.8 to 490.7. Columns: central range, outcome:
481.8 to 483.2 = -0.120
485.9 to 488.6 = 0.294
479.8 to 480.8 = -0.102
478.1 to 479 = 0.061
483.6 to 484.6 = 0.100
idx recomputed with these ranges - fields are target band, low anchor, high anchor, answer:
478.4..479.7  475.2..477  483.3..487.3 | -0.058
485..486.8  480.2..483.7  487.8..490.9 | 0.198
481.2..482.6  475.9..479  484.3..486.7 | -0.184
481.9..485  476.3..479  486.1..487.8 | -0.111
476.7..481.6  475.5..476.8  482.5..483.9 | -0.053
